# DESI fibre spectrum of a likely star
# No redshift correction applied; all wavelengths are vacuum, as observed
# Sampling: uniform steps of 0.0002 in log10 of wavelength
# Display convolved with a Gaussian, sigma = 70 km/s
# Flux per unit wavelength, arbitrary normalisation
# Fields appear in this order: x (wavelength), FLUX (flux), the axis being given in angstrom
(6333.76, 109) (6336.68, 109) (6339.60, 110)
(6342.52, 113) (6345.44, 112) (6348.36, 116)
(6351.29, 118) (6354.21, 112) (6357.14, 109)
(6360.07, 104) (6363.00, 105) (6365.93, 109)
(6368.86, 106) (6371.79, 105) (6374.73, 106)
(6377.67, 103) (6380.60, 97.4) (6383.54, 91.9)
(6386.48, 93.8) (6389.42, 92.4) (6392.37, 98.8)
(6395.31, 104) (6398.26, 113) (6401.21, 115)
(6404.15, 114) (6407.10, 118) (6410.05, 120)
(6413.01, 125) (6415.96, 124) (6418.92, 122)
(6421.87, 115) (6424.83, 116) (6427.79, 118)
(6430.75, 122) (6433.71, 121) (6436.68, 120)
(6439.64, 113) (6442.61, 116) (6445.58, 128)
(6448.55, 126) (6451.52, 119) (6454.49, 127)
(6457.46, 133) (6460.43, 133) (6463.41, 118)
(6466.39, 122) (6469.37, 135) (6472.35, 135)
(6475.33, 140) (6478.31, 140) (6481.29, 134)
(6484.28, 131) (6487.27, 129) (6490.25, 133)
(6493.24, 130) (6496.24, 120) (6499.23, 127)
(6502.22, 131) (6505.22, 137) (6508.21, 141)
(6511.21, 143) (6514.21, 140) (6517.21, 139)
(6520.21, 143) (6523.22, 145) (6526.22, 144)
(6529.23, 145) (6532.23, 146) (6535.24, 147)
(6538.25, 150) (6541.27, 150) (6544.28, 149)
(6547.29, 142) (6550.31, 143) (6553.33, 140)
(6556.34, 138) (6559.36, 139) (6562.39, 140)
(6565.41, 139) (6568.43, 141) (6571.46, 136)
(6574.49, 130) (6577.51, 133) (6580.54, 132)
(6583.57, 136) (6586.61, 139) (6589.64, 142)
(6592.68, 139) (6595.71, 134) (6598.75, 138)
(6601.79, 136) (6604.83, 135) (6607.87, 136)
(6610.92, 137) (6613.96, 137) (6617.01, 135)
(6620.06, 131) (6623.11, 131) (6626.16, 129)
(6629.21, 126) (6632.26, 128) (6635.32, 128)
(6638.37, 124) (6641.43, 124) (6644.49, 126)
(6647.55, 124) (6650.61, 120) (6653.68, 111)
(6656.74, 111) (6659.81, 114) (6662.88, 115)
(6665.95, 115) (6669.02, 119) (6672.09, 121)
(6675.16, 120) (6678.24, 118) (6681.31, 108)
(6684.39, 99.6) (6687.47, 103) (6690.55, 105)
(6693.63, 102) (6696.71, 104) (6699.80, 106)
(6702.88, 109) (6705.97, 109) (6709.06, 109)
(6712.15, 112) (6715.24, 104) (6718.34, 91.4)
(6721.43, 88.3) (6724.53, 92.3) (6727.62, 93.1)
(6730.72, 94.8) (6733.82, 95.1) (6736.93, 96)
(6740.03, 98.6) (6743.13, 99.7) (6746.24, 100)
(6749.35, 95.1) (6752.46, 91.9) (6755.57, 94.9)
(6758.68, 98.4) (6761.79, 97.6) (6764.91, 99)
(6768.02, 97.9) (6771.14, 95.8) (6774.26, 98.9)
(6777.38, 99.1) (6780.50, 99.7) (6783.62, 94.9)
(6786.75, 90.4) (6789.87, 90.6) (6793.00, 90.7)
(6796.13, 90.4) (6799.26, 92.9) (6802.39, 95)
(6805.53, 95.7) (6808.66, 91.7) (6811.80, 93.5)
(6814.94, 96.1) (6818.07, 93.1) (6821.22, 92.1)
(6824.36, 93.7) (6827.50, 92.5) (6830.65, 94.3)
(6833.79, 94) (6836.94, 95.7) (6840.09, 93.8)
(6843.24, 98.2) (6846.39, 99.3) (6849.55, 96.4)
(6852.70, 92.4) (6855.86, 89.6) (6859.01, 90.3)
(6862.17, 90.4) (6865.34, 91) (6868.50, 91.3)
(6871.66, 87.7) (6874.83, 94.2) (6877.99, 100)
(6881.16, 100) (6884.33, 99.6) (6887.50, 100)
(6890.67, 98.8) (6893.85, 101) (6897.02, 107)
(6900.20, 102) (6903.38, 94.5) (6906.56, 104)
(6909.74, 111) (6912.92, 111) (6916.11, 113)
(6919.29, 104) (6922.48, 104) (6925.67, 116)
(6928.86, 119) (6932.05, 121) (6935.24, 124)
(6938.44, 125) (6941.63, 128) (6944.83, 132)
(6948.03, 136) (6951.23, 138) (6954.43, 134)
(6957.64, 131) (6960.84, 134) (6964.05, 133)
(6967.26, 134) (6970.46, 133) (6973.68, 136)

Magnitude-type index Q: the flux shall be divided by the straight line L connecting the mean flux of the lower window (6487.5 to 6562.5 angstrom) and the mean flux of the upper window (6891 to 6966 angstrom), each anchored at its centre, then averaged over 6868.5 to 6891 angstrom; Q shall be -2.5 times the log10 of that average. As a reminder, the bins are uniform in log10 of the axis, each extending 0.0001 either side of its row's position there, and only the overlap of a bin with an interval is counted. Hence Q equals 0.241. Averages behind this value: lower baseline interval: 140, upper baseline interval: 118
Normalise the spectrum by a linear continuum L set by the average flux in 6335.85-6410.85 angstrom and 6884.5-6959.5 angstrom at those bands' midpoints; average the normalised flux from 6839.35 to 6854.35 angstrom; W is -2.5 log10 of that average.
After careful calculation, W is 0.19 mag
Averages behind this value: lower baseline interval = 107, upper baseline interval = 115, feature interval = 96.1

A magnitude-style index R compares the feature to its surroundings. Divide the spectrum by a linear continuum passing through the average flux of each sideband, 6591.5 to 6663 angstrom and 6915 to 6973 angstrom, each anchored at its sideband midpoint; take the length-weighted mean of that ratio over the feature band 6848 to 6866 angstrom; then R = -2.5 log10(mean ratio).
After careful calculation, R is 0.35 mag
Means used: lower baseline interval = 128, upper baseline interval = 126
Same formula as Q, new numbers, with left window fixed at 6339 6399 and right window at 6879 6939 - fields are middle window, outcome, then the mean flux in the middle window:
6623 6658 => -0.157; 123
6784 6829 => 0.158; 92.8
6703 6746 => 0.084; 99.1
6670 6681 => -0.112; 118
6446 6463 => -0.198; 127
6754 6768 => 0.102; 97.6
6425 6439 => -0.132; 119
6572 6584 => -0.241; 133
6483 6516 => -0.246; 133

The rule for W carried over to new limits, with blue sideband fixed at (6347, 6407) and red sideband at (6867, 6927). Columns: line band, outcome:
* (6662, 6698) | -0.07 mag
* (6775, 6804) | 0.10 mag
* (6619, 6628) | -0.24 mag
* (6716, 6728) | 0.13 mag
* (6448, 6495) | -0.23 mag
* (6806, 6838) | 0.10 mag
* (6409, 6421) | -0.16 mag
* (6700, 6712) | -0.06 mag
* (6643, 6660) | -0.14 mag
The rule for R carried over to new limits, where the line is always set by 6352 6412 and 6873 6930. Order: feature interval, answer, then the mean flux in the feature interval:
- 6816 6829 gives 0.13 mag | 93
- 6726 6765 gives 0.09 mag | 96.4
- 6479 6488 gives -0.24 mag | 132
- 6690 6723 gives 0.01 mag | 104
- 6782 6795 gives 0.14 mag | 91.7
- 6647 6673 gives -0.11 mag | 116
